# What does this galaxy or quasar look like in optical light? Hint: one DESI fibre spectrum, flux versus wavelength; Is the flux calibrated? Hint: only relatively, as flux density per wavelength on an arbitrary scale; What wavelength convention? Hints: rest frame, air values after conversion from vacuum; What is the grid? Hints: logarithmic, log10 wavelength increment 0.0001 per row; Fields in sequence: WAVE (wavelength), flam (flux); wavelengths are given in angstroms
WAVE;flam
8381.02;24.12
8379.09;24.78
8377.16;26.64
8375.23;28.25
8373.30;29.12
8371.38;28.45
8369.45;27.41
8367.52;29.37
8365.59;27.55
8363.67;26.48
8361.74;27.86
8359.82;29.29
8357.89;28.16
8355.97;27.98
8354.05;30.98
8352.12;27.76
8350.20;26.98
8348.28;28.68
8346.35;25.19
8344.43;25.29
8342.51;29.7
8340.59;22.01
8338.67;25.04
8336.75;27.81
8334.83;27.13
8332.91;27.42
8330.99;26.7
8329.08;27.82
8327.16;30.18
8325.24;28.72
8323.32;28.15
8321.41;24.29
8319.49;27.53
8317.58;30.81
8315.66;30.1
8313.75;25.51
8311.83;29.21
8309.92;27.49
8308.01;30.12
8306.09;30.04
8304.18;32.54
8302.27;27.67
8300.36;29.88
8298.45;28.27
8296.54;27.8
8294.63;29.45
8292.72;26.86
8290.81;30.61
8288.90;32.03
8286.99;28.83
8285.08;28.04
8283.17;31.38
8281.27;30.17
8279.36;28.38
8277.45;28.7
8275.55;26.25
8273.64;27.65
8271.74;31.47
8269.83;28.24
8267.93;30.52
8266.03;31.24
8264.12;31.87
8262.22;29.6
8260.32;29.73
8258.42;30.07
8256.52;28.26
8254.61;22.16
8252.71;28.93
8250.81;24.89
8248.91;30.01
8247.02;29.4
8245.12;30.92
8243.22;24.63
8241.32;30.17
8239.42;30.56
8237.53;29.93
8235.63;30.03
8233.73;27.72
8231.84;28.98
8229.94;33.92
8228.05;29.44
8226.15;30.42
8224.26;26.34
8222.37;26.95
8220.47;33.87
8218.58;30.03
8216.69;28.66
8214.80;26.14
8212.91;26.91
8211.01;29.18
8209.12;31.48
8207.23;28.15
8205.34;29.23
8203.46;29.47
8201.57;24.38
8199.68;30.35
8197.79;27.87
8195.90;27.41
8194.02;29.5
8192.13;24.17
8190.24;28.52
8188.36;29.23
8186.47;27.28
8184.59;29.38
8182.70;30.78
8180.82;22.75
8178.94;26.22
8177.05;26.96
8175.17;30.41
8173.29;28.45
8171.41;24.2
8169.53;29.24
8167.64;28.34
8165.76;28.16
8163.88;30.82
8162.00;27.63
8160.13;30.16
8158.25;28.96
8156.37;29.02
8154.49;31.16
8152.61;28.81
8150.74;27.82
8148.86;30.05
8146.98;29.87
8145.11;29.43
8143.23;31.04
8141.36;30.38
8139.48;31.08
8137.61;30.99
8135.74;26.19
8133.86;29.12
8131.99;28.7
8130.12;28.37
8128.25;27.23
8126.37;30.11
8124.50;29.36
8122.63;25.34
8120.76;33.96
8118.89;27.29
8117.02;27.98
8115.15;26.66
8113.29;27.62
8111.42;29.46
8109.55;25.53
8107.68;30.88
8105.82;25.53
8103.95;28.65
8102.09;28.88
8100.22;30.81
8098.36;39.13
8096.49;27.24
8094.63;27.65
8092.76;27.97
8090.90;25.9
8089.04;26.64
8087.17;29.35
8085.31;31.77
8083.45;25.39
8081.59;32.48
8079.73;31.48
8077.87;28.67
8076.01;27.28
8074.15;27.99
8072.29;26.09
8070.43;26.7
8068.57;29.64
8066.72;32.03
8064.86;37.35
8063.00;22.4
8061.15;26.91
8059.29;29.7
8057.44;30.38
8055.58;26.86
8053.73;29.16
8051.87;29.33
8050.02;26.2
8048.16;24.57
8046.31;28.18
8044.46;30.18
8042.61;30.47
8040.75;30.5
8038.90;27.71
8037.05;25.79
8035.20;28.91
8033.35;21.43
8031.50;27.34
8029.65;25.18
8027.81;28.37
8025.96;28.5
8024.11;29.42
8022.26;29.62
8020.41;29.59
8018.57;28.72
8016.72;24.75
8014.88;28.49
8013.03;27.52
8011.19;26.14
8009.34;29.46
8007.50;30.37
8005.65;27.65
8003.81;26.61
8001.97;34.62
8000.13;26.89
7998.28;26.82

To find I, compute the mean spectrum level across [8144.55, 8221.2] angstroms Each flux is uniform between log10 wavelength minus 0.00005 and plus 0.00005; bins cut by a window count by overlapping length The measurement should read 28.5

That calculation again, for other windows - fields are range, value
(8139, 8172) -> 29.3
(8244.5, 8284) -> 29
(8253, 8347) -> 28.5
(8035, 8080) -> 28.5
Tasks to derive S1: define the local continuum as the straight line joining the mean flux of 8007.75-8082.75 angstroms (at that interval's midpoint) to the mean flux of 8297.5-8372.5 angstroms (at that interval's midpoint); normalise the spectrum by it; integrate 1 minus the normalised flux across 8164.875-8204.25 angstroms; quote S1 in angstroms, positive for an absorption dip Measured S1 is 0.6 angstroms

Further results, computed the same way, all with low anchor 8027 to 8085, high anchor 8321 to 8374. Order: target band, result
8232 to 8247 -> -0.71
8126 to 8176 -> -1.87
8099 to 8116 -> -0.17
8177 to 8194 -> 0.34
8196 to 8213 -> -0.41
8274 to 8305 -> -1.59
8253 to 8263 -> -0.08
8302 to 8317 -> -0.82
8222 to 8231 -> -0.55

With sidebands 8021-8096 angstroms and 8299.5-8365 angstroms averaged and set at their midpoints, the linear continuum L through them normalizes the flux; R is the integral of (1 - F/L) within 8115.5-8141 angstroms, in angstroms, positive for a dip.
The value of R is -0.6 angstroms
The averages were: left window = 28.3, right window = 28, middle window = 28.9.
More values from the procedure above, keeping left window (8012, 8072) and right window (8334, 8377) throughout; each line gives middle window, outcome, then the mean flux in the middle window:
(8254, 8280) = -1.2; 29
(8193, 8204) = -0.1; 28.1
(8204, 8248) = -2.3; 29.3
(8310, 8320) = -0.3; 28.6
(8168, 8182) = 0.4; 27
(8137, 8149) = -1.1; 30.4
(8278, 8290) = -0.9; 29.8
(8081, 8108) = -1.0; 29.1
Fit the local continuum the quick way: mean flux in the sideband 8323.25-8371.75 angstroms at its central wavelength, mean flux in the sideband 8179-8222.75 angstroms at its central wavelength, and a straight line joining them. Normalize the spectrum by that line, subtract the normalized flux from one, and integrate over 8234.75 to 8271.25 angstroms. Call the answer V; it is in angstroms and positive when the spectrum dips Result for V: -1.3 angstroms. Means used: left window 28.3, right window 27.6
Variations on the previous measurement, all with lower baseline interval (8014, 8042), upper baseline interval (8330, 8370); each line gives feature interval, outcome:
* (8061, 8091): -1.3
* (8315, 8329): -0.5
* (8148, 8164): -1.0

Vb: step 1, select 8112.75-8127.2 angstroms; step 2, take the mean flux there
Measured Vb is 28.6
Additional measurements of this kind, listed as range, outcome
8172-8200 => 27.9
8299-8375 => 28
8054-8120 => 28.8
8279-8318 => 29.3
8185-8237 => 28.7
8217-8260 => 29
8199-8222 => 28.9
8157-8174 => 28.5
